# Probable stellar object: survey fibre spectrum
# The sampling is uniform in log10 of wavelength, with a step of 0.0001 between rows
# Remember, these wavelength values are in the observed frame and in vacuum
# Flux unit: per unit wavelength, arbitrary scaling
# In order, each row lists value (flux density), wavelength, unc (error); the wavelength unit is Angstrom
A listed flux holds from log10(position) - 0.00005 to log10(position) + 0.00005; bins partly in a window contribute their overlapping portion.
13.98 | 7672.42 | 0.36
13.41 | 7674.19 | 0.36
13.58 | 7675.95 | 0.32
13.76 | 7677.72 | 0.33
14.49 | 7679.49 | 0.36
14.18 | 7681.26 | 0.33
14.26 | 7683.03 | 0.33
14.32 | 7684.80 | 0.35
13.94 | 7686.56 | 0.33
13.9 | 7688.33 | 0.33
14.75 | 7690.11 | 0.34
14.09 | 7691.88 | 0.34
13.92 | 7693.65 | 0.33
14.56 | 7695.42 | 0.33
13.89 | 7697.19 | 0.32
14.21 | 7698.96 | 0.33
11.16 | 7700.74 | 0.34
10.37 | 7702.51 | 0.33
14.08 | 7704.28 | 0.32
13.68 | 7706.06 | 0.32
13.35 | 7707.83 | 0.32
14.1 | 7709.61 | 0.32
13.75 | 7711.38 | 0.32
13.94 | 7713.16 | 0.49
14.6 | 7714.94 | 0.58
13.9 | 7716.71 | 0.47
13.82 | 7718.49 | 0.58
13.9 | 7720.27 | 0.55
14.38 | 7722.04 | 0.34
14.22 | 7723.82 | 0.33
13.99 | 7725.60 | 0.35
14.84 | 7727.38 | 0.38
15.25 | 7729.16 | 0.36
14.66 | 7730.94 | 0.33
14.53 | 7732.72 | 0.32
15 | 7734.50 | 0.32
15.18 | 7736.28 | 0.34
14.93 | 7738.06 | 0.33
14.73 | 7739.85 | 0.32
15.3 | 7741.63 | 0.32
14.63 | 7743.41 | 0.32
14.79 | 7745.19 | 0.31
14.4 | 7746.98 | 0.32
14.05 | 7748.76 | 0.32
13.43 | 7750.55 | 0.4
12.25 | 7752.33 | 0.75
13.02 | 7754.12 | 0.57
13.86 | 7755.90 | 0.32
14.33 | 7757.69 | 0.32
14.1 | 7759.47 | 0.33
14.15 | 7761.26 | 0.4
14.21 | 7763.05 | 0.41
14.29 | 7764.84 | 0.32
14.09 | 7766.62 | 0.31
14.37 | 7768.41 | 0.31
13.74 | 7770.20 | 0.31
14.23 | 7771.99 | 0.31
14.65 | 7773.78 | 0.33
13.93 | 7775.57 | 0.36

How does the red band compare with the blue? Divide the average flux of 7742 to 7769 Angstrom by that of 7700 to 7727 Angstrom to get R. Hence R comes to 1.03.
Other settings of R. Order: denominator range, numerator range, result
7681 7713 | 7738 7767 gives 1.03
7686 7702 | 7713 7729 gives 1.04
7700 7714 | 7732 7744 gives 1.14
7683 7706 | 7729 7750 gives 1.08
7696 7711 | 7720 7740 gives 1.11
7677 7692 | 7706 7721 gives 0.98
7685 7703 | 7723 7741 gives 1.09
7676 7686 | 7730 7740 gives 1.05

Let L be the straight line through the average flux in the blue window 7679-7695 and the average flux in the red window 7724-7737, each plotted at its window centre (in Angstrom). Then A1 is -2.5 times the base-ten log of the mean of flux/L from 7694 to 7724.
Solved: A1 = 0.07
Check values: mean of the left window 14.2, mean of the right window 14.7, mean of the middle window 13.6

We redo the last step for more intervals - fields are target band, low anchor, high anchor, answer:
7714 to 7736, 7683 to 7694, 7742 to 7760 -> -0.03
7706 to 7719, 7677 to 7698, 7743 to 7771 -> 0.02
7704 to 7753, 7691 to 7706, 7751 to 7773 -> -0.05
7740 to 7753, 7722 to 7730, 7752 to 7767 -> 0.00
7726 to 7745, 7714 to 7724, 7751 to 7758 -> -0.09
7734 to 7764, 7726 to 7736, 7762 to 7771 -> 0.02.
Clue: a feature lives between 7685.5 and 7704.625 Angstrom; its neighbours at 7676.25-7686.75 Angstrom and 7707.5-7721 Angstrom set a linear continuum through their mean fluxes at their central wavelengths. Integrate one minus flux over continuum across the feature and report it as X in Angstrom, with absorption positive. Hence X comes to 0.7 Angstrom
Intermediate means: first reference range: 14.1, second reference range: 13.9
